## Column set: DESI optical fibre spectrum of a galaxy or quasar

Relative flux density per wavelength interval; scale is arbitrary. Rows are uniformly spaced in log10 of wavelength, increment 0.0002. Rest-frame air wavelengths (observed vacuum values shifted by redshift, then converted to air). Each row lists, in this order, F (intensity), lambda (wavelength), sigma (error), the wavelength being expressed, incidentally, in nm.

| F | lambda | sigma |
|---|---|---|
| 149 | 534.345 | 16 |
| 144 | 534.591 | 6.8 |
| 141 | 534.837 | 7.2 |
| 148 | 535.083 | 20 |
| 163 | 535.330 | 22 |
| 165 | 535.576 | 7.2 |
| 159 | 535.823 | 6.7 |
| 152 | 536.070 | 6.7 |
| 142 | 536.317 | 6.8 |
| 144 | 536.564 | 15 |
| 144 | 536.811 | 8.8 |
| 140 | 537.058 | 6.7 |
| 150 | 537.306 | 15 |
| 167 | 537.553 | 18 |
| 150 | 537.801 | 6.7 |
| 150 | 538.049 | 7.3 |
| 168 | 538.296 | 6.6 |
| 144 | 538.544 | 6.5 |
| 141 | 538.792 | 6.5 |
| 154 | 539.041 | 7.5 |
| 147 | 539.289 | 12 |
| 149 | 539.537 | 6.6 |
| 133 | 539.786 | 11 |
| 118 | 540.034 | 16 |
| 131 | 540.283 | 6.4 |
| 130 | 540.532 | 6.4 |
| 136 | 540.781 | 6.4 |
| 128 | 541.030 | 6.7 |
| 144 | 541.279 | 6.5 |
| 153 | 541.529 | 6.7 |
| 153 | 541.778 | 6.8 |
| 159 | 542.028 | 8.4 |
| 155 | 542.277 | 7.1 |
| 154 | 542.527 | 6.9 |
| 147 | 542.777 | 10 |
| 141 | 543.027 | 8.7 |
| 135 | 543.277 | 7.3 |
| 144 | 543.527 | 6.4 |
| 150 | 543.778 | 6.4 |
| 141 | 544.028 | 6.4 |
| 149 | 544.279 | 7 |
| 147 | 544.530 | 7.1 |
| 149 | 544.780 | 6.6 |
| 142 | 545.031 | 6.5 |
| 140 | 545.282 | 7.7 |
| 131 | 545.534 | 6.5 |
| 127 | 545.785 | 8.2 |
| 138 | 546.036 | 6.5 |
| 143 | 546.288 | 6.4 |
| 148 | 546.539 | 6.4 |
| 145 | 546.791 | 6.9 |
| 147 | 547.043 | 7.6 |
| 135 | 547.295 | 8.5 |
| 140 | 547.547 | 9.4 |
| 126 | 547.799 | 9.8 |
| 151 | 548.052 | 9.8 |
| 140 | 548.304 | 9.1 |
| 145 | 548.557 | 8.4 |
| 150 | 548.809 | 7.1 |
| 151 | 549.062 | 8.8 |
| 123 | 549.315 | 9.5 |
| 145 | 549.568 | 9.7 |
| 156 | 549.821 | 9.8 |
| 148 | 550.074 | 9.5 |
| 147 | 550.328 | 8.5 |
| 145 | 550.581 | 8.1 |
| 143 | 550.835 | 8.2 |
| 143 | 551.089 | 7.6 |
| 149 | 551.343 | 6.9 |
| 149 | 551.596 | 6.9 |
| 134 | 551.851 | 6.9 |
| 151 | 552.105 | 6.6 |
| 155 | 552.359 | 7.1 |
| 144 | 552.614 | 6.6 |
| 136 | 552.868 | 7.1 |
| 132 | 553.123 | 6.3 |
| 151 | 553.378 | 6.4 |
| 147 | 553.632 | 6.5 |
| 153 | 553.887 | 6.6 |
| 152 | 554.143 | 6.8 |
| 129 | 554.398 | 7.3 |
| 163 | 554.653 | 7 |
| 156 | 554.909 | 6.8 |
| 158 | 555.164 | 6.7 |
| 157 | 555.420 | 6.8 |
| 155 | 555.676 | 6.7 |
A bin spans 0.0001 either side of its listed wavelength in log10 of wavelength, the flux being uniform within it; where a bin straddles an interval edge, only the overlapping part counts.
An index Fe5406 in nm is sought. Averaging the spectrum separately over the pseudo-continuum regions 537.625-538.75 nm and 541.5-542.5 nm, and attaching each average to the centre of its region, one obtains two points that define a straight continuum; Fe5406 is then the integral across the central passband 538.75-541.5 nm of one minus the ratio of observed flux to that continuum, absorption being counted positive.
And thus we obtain 0.29 nm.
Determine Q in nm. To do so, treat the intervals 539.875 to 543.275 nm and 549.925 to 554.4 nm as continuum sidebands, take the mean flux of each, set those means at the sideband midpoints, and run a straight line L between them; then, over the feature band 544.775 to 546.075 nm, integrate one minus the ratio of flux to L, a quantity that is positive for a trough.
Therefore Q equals 0.06 nm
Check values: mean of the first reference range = 142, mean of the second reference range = 145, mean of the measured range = 137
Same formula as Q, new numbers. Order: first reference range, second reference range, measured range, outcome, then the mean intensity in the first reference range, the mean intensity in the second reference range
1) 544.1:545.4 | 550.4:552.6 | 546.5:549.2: 0.044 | 145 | 146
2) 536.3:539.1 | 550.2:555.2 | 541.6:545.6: 0.057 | 150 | 147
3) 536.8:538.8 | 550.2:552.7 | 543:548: 0.246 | 151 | 146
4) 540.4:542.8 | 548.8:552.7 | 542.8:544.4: 0.024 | 146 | 146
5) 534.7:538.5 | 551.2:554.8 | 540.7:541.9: 0.058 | 152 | 146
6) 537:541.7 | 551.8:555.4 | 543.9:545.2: 0.000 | 144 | 148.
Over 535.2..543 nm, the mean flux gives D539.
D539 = 147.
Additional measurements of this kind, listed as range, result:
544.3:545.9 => 140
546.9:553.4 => 144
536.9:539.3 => 151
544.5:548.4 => 140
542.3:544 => 146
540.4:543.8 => 145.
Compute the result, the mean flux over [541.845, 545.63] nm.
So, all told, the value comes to 146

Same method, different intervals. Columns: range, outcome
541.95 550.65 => 144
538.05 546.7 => 143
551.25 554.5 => 145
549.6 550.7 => 149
